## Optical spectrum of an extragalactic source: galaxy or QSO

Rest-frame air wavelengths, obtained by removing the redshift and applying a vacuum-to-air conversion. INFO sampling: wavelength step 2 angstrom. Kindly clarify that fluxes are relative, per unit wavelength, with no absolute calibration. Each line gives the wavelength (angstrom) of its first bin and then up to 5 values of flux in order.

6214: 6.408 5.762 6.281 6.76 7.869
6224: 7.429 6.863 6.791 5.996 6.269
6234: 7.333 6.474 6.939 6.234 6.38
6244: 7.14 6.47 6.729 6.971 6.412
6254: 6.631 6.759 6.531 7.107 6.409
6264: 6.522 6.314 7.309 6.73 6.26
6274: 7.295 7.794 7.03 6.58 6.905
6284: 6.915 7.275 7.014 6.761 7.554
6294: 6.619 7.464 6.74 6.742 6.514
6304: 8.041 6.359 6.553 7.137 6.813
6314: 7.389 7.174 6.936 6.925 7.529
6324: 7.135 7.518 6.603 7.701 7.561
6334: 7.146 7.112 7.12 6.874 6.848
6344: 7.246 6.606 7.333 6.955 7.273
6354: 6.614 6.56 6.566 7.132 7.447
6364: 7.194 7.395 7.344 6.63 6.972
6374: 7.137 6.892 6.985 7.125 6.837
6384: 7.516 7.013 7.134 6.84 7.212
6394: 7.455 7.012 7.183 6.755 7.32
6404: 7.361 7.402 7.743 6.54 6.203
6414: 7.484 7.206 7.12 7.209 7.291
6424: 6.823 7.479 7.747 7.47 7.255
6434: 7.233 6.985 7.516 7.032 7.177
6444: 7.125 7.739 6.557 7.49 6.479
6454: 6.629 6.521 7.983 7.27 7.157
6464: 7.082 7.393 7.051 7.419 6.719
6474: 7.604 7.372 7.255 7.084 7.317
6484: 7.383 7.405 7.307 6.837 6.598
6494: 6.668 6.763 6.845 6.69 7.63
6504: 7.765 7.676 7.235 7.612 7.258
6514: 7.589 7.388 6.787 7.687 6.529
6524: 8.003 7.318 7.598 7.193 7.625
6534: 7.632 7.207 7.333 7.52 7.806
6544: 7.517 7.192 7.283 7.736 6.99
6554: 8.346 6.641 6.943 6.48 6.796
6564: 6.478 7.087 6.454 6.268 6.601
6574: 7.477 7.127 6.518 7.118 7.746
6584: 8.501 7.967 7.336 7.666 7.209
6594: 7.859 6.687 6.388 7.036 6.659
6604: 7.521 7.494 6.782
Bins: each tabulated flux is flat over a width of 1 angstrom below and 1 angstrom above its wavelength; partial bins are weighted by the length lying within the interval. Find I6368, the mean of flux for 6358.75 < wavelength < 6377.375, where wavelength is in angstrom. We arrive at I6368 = 7.12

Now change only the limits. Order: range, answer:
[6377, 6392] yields 7.07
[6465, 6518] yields 7.22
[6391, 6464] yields 7.17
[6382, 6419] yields 7.13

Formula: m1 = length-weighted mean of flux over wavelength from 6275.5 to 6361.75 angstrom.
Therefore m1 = 7.04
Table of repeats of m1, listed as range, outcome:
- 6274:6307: 7.03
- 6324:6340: 7.22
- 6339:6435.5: 7.1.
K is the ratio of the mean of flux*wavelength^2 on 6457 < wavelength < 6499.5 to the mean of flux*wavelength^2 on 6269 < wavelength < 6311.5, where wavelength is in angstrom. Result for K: 1.09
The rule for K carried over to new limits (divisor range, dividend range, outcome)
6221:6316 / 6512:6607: 1.16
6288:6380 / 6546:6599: 1.09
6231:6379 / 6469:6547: 1.12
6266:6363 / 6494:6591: 1.11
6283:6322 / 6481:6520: 1.09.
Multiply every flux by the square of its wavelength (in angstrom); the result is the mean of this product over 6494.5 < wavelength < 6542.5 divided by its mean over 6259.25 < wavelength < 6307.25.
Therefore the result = 1.1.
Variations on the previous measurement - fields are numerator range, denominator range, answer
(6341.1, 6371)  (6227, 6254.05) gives 1.10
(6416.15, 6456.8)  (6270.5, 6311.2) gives 1.07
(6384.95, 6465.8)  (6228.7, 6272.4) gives 1.14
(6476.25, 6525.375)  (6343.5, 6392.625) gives 1.07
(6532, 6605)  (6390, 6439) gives 1.05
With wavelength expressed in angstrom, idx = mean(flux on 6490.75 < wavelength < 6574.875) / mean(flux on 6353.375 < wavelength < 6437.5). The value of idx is 1.0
